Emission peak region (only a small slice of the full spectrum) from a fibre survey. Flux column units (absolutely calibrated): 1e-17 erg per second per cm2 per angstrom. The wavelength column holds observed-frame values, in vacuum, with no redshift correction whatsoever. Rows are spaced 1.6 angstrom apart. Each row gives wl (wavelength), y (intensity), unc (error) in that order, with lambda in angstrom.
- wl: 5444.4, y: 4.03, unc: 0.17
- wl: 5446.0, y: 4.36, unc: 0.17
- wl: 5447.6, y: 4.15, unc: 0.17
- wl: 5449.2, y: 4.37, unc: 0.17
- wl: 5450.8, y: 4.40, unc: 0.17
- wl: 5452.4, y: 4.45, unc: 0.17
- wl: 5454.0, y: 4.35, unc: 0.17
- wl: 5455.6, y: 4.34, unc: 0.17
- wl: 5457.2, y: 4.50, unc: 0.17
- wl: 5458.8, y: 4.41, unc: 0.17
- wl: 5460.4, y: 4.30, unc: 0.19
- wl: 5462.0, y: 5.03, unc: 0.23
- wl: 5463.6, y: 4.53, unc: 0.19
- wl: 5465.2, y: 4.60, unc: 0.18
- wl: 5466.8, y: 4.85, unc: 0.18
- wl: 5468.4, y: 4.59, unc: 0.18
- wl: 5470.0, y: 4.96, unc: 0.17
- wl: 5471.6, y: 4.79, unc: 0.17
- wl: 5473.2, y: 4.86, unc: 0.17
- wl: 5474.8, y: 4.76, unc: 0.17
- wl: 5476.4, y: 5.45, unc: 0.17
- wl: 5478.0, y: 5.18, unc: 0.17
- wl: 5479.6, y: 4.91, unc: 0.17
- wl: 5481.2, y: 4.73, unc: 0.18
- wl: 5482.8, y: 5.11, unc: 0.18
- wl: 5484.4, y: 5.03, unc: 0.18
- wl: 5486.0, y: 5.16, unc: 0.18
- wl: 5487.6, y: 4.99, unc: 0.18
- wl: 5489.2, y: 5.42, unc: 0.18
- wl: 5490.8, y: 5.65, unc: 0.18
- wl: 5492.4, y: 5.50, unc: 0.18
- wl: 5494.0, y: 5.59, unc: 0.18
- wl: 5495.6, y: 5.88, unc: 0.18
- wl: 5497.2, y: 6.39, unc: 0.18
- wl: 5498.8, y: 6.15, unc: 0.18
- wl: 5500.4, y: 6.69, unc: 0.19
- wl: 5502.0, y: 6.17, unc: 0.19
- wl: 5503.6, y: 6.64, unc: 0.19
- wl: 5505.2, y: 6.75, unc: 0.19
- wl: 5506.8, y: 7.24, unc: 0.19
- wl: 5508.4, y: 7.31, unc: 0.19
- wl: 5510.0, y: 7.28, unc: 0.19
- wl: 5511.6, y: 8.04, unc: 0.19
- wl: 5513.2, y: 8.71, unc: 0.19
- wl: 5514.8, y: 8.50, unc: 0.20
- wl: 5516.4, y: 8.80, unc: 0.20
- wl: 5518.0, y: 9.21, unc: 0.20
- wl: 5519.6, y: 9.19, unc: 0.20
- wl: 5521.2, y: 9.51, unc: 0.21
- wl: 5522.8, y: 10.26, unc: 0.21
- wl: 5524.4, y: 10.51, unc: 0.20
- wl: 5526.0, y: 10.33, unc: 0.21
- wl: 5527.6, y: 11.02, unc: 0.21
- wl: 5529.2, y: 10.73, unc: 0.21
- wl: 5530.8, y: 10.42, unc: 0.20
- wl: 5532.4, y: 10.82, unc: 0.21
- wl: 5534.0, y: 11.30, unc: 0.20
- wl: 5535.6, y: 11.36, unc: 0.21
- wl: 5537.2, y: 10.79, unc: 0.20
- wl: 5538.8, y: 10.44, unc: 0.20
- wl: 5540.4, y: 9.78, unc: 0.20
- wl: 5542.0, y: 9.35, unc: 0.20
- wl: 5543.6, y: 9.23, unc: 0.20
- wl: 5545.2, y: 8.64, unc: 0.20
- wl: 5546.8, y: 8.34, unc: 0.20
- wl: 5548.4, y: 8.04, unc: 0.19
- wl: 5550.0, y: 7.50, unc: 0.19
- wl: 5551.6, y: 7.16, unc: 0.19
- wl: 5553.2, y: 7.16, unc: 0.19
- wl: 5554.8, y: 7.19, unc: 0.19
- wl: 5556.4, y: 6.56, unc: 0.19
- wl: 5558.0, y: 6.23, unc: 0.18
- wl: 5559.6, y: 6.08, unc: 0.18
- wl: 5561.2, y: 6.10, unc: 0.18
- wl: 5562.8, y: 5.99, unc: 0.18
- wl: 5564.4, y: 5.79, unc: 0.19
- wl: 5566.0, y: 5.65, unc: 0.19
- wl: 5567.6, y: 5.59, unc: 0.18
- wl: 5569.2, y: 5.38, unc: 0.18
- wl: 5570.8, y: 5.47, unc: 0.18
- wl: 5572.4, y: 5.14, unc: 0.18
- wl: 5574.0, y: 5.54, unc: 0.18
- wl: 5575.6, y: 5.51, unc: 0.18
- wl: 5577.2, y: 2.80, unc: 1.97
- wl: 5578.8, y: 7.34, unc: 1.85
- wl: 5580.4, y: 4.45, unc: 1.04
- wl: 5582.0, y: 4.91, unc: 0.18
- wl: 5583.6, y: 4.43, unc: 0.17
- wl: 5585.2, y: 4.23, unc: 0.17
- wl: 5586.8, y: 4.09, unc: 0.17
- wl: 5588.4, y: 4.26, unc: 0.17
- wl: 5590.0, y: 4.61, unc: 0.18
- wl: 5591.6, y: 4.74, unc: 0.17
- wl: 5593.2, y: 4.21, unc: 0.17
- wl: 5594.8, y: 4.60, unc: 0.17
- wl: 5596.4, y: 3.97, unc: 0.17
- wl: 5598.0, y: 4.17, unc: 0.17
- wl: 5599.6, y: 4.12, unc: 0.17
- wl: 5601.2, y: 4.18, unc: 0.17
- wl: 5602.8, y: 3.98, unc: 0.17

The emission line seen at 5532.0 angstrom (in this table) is C IV 1549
